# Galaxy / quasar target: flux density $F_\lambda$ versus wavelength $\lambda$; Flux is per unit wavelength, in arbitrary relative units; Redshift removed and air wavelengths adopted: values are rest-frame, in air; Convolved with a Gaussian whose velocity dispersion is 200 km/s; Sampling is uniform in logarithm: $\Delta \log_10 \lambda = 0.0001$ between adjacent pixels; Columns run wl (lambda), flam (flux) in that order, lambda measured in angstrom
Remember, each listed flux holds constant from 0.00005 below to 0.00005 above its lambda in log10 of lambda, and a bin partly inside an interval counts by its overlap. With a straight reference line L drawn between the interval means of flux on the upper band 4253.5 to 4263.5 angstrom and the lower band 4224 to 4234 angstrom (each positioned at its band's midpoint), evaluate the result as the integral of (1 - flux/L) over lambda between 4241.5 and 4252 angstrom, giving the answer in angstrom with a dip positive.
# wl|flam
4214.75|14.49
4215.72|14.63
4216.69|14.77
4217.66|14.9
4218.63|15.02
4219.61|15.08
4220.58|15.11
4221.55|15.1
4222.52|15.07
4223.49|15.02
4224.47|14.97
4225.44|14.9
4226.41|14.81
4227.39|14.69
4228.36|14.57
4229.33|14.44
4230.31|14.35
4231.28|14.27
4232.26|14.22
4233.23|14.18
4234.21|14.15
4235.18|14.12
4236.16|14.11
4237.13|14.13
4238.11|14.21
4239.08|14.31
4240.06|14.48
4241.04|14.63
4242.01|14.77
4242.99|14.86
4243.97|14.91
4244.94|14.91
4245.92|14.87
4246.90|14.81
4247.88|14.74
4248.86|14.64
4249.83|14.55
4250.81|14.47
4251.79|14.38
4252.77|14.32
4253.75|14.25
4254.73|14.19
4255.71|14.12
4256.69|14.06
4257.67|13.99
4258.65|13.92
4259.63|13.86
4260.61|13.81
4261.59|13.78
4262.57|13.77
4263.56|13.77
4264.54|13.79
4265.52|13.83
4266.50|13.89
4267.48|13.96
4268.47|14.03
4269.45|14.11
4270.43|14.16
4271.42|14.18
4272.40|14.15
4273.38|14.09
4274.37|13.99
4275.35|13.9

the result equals -0.4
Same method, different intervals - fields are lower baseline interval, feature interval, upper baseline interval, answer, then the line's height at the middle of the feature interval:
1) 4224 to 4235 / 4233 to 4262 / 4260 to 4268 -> -0.43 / 14.1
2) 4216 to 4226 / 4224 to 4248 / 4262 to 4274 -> 0.21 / 14.7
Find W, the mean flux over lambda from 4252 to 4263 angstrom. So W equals 14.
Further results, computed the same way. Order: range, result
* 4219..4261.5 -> 14.5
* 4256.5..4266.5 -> 13.9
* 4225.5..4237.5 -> 14.4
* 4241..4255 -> 14.6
